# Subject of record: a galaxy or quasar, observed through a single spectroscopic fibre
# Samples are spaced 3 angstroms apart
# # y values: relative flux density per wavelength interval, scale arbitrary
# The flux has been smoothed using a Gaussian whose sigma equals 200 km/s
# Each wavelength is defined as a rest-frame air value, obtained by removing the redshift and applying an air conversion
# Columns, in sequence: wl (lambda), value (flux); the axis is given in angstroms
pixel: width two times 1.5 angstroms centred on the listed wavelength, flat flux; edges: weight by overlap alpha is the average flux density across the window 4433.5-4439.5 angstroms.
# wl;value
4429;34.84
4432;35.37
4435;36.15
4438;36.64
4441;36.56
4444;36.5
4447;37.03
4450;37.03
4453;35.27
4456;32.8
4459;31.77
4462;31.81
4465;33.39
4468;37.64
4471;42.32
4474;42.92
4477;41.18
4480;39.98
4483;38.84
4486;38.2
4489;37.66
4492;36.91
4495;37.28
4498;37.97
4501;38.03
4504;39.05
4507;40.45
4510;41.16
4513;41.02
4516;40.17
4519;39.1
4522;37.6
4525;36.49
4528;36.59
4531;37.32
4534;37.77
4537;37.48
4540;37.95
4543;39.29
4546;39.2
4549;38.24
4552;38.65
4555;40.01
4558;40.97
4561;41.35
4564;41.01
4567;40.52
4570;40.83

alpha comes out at 36.4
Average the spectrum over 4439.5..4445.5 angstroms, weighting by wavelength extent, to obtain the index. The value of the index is 36.5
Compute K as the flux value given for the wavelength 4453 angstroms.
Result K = 35.27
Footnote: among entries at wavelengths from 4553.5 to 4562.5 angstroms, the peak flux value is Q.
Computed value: 41.35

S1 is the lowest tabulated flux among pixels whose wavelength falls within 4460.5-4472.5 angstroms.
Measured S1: 31.81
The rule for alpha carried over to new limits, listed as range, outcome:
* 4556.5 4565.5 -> 41.1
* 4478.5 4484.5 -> 39.4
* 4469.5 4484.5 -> 41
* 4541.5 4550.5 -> 38.9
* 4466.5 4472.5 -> 40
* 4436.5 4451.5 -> 36.8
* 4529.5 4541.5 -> 37.6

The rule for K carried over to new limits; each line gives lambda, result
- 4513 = 41.02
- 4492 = 36.91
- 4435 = 36.15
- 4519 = 39.1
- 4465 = 33.39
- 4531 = 37.32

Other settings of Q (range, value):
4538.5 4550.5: 39.29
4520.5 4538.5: 37.77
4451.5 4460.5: 35.27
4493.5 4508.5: 40.45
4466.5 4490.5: 42.92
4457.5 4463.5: 31.81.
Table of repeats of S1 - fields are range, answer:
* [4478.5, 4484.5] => 38.84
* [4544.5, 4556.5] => 38.24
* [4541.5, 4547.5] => 39.2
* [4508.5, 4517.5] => 40.17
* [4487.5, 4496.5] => 36.91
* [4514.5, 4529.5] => 36.49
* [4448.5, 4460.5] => 31.77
